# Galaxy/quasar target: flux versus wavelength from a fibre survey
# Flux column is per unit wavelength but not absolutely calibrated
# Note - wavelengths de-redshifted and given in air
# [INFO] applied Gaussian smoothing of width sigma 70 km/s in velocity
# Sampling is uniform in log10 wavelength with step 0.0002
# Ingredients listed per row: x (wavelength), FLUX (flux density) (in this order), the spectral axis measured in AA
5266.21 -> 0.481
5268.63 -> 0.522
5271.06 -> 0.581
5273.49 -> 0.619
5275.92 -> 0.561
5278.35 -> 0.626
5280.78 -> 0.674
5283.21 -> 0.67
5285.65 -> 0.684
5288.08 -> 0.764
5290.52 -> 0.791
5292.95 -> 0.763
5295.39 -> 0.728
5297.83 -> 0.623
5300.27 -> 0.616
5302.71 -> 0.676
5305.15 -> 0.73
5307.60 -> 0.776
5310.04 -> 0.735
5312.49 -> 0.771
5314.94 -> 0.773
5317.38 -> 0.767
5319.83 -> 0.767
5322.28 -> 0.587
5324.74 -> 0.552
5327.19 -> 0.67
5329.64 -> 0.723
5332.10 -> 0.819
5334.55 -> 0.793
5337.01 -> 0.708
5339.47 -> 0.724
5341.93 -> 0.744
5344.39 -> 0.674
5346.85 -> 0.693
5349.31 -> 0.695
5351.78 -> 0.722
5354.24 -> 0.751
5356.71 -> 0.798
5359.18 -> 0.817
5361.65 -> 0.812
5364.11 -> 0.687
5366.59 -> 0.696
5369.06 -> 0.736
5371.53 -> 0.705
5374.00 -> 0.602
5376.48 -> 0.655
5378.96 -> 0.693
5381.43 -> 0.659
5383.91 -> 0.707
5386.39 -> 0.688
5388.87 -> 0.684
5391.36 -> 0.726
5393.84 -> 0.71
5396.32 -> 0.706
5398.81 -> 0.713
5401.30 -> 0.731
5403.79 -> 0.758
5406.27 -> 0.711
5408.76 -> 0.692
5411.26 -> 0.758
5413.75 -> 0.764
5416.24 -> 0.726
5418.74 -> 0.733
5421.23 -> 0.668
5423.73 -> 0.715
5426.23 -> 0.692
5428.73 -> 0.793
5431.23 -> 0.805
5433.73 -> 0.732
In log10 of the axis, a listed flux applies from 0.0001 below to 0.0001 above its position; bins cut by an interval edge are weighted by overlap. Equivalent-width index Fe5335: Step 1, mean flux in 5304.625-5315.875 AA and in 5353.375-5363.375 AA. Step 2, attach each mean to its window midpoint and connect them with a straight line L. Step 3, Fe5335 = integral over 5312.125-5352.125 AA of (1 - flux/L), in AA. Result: 3.0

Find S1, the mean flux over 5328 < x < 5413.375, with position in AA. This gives 0.72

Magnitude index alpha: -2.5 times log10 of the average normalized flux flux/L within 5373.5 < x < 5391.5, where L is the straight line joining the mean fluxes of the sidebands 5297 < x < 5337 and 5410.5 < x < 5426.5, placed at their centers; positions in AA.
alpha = 0.07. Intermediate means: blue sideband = 0.712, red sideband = 0.723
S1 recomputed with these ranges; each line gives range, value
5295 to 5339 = 0.712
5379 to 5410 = 0.707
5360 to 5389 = 0.696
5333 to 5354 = 0.722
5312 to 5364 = 0.73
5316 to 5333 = 0.696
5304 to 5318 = 0.758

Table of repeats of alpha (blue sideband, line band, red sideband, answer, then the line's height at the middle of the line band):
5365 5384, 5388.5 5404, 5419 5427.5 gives -0.05 mag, 0.688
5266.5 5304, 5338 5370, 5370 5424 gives -0.07 mag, 0.686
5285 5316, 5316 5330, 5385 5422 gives 0.07 mag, 0.724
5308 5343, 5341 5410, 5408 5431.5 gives 0.02 mag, 0.729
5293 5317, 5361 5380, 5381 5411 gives 0.03 mag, 0.712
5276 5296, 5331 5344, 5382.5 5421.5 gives -0.06 mag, 0.71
